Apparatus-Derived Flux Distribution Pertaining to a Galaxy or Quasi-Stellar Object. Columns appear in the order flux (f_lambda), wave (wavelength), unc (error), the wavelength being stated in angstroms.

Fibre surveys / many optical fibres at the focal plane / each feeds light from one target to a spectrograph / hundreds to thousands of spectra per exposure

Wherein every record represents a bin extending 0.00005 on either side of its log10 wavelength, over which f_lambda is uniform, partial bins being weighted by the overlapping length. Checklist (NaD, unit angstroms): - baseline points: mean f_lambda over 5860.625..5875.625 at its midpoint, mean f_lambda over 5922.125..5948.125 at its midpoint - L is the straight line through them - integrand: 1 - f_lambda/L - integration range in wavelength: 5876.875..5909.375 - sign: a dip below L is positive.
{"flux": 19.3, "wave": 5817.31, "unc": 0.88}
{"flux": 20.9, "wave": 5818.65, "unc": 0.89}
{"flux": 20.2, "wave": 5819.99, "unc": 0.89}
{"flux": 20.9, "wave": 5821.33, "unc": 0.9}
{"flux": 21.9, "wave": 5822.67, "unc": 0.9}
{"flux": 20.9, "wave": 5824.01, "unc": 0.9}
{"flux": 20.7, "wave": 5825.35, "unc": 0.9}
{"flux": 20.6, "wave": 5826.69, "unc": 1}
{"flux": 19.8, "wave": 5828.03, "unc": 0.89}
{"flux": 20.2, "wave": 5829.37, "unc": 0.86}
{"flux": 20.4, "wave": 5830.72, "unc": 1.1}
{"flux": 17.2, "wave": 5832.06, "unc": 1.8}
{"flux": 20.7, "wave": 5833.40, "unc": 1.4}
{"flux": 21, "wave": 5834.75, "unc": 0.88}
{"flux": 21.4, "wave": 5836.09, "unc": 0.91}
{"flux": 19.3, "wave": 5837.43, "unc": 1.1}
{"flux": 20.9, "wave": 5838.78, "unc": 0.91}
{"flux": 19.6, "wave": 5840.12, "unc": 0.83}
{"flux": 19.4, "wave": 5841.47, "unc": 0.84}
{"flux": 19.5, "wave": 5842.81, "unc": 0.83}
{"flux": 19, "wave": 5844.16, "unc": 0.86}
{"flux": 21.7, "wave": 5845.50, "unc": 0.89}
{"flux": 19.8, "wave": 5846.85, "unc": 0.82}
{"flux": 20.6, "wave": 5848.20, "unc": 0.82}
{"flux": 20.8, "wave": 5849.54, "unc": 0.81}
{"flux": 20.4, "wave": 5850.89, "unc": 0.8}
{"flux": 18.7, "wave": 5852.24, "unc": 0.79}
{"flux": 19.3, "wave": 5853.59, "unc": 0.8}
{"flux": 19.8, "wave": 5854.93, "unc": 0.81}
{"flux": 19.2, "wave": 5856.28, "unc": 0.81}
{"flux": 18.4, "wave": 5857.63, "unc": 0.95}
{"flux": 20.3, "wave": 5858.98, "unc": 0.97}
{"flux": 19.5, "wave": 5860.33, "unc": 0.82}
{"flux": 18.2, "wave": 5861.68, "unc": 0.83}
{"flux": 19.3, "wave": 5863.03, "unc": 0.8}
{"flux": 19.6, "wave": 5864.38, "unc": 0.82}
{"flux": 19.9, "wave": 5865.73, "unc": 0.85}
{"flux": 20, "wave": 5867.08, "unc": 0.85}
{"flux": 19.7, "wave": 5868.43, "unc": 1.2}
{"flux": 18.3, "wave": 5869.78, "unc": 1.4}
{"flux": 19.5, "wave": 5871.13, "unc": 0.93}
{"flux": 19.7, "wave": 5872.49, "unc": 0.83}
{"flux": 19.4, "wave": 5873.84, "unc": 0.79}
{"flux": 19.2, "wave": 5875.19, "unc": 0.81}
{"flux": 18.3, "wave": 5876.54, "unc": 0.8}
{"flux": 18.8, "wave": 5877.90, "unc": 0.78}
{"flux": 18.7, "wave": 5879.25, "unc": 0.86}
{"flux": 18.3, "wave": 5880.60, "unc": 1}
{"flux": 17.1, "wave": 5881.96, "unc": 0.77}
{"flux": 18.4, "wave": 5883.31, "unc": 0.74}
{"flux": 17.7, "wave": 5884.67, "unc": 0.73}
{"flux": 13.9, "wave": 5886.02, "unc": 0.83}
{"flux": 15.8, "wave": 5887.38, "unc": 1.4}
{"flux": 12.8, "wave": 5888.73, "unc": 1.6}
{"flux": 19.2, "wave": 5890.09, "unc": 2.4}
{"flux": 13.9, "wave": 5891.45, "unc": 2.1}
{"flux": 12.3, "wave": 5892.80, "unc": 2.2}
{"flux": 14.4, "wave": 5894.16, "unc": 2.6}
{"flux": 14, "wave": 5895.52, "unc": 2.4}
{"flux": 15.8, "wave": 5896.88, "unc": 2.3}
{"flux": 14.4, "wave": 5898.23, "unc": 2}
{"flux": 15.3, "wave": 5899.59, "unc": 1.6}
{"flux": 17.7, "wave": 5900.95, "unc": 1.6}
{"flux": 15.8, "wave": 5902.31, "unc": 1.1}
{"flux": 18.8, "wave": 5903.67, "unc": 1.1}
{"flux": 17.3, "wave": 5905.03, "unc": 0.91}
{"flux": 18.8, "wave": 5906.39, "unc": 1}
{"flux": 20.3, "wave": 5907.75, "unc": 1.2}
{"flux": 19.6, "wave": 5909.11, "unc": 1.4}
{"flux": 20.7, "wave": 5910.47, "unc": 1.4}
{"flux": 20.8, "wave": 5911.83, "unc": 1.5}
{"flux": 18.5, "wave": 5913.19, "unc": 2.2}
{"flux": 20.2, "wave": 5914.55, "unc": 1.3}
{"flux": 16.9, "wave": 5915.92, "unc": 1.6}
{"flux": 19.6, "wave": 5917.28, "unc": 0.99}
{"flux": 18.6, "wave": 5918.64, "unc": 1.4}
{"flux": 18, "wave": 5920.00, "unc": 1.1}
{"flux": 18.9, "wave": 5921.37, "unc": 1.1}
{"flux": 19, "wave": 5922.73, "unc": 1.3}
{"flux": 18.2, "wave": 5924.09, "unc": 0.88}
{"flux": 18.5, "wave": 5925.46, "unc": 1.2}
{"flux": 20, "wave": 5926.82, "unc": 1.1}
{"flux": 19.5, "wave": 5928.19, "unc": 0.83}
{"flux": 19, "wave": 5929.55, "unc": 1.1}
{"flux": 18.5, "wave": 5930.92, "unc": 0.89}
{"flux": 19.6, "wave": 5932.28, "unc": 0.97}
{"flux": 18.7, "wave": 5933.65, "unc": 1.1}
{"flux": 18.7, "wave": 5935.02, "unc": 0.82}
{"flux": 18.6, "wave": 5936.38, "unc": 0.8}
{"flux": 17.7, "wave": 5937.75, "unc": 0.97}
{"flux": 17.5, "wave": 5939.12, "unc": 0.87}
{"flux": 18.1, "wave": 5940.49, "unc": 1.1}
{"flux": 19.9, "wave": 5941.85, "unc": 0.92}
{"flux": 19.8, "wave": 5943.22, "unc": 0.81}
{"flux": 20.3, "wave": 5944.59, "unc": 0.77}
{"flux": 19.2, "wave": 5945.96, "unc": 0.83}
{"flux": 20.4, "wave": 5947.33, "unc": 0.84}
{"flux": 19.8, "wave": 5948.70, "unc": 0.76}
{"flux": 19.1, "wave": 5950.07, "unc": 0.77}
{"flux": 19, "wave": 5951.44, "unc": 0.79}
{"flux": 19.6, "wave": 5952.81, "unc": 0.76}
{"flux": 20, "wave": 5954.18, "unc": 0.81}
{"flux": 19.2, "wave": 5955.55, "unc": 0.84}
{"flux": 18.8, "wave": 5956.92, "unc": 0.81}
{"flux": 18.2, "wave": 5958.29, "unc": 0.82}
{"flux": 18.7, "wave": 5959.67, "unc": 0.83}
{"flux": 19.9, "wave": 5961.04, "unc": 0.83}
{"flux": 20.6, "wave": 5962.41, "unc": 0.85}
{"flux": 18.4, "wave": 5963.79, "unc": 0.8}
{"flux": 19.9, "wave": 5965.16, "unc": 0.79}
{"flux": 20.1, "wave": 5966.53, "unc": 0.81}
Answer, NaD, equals 4.4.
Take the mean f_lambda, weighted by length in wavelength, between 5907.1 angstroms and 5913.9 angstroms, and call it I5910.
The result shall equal 20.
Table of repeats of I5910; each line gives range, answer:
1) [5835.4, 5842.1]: 20.1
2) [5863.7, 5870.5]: 19.5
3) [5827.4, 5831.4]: 20.1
